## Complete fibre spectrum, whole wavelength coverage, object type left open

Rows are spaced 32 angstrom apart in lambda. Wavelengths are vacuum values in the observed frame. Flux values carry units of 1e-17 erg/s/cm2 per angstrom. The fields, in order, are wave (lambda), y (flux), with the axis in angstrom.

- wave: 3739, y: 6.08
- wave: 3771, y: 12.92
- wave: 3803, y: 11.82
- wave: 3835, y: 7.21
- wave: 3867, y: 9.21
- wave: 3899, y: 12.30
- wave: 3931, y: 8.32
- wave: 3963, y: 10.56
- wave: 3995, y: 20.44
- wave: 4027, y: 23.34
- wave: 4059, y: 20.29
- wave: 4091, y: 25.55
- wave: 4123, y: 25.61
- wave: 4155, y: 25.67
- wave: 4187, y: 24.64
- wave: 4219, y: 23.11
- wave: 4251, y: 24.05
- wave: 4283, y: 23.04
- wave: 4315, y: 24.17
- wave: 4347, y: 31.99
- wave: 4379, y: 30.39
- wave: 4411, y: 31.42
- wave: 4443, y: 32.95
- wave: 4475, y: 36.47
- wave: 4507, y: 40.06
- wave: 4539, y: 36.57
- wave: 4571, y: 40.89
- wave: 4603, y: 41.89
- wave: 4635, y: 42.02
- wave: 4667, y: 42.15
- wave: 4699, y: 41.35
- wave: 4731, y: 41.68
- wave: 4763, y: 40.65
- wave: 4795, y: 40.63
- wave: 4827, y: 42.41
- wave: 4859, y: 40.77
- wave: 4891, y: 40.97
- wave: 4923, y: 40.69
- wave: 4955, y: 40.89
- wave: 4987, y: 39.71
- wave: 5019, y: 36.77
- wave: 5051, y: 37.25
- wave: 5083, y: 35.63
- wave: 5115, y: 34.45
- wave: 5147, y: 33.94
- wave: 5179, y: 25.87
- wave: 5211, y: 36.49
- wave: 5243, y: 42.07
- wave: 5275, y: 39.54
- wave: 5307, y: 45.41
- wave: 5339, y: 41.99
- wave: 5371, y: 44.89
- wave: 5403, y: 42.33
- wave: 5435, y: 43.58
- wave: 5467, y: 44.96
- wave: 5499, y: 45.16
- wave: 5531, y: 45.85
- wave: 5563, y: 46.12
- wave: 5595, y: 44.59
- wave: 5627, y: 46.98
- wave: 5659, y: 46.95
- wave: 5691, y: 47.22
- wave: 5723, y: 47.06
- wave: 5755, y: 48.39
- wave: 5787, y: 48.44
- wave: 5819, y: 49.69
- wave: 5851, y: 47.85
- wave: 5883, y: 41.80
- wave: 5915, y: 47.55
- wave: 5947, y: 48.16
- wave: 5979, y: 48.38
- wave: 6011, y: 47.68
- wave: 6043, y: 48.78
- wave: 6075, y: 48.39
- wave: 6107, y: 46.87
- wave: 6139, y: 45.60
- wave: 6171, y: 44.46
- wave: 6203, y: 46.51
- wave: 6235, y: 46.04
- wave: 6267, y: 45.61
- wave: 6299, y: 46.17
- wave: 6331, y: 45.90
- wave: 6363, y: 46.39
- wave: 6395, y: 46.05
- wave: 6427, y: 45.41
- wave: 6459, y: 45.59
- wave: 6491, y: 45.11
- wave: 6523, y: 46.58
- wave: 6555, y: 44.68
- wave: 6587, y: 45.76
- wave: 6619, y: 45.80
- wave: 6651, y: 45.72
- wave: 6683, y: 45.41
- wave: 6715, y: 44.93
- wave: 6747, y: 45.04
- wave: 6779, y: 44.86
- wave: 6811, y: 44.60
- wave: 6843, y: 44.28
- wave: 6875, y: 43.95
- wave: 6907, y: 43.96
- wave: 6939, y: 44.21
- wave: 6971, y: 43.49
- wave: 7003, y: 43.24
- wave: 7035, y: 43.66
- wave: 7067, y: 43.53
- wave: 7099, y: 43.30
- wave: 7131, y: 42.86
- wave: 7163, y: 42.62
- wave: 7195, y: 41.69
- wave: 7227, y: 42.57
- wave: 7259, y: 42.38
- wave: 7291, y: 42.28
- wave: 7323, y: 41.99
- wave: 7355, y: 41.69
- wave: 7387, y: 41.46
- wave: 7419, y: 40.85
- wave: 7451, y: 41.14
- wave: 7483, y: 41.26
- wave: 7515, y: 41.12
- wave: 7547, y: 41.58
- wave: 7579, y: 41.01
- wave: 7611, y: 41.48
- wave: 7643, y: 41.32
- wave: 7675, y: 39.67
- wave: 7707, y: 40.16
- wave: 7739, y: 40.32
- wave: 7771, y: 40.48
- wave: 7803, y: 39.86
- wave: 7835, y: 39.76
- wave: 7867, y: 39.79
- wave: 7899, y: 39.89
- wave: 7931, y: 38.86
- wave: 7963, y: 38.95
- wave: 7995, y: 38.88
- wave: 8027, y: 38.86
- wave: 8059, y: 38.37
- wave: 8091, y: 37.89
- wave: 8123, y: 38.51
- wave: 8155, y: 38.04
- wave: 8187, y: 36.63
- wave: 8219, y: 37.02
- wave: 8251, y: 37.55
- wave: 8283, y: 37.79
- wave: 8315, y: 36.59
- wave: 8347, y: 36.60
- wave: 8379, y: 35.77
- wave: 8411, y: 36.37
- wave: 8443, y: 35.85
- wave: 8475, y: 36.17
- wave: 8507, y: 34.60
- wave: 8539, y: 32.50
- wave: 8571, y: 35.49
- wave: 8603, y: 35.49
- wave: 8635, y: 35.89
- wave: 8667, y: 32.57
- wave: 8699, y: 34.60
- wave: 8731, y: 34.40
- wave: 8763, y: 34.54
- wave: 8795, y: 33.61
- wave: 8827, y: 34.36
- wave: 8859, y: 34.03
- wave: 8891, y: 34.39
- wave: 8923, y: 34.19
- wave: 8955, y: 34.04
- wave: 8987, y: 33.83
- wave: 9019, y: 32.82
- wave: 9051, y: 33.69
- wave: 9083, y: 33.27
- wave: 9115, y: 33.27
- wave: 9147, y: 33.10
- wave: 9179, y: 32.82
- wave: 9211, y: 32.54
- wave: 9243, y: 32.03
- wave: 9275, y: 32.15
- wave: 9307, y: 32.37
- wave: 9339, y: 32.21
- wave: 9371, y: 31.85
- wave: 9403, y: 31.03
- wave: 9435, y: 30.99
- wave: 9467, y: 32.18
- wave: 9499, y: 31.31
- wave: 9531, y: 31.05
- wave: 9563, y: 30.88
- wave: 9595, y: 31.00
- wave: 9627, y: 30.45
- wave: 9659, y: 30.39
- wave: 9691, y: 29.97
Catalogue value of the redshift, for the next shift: 0.00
